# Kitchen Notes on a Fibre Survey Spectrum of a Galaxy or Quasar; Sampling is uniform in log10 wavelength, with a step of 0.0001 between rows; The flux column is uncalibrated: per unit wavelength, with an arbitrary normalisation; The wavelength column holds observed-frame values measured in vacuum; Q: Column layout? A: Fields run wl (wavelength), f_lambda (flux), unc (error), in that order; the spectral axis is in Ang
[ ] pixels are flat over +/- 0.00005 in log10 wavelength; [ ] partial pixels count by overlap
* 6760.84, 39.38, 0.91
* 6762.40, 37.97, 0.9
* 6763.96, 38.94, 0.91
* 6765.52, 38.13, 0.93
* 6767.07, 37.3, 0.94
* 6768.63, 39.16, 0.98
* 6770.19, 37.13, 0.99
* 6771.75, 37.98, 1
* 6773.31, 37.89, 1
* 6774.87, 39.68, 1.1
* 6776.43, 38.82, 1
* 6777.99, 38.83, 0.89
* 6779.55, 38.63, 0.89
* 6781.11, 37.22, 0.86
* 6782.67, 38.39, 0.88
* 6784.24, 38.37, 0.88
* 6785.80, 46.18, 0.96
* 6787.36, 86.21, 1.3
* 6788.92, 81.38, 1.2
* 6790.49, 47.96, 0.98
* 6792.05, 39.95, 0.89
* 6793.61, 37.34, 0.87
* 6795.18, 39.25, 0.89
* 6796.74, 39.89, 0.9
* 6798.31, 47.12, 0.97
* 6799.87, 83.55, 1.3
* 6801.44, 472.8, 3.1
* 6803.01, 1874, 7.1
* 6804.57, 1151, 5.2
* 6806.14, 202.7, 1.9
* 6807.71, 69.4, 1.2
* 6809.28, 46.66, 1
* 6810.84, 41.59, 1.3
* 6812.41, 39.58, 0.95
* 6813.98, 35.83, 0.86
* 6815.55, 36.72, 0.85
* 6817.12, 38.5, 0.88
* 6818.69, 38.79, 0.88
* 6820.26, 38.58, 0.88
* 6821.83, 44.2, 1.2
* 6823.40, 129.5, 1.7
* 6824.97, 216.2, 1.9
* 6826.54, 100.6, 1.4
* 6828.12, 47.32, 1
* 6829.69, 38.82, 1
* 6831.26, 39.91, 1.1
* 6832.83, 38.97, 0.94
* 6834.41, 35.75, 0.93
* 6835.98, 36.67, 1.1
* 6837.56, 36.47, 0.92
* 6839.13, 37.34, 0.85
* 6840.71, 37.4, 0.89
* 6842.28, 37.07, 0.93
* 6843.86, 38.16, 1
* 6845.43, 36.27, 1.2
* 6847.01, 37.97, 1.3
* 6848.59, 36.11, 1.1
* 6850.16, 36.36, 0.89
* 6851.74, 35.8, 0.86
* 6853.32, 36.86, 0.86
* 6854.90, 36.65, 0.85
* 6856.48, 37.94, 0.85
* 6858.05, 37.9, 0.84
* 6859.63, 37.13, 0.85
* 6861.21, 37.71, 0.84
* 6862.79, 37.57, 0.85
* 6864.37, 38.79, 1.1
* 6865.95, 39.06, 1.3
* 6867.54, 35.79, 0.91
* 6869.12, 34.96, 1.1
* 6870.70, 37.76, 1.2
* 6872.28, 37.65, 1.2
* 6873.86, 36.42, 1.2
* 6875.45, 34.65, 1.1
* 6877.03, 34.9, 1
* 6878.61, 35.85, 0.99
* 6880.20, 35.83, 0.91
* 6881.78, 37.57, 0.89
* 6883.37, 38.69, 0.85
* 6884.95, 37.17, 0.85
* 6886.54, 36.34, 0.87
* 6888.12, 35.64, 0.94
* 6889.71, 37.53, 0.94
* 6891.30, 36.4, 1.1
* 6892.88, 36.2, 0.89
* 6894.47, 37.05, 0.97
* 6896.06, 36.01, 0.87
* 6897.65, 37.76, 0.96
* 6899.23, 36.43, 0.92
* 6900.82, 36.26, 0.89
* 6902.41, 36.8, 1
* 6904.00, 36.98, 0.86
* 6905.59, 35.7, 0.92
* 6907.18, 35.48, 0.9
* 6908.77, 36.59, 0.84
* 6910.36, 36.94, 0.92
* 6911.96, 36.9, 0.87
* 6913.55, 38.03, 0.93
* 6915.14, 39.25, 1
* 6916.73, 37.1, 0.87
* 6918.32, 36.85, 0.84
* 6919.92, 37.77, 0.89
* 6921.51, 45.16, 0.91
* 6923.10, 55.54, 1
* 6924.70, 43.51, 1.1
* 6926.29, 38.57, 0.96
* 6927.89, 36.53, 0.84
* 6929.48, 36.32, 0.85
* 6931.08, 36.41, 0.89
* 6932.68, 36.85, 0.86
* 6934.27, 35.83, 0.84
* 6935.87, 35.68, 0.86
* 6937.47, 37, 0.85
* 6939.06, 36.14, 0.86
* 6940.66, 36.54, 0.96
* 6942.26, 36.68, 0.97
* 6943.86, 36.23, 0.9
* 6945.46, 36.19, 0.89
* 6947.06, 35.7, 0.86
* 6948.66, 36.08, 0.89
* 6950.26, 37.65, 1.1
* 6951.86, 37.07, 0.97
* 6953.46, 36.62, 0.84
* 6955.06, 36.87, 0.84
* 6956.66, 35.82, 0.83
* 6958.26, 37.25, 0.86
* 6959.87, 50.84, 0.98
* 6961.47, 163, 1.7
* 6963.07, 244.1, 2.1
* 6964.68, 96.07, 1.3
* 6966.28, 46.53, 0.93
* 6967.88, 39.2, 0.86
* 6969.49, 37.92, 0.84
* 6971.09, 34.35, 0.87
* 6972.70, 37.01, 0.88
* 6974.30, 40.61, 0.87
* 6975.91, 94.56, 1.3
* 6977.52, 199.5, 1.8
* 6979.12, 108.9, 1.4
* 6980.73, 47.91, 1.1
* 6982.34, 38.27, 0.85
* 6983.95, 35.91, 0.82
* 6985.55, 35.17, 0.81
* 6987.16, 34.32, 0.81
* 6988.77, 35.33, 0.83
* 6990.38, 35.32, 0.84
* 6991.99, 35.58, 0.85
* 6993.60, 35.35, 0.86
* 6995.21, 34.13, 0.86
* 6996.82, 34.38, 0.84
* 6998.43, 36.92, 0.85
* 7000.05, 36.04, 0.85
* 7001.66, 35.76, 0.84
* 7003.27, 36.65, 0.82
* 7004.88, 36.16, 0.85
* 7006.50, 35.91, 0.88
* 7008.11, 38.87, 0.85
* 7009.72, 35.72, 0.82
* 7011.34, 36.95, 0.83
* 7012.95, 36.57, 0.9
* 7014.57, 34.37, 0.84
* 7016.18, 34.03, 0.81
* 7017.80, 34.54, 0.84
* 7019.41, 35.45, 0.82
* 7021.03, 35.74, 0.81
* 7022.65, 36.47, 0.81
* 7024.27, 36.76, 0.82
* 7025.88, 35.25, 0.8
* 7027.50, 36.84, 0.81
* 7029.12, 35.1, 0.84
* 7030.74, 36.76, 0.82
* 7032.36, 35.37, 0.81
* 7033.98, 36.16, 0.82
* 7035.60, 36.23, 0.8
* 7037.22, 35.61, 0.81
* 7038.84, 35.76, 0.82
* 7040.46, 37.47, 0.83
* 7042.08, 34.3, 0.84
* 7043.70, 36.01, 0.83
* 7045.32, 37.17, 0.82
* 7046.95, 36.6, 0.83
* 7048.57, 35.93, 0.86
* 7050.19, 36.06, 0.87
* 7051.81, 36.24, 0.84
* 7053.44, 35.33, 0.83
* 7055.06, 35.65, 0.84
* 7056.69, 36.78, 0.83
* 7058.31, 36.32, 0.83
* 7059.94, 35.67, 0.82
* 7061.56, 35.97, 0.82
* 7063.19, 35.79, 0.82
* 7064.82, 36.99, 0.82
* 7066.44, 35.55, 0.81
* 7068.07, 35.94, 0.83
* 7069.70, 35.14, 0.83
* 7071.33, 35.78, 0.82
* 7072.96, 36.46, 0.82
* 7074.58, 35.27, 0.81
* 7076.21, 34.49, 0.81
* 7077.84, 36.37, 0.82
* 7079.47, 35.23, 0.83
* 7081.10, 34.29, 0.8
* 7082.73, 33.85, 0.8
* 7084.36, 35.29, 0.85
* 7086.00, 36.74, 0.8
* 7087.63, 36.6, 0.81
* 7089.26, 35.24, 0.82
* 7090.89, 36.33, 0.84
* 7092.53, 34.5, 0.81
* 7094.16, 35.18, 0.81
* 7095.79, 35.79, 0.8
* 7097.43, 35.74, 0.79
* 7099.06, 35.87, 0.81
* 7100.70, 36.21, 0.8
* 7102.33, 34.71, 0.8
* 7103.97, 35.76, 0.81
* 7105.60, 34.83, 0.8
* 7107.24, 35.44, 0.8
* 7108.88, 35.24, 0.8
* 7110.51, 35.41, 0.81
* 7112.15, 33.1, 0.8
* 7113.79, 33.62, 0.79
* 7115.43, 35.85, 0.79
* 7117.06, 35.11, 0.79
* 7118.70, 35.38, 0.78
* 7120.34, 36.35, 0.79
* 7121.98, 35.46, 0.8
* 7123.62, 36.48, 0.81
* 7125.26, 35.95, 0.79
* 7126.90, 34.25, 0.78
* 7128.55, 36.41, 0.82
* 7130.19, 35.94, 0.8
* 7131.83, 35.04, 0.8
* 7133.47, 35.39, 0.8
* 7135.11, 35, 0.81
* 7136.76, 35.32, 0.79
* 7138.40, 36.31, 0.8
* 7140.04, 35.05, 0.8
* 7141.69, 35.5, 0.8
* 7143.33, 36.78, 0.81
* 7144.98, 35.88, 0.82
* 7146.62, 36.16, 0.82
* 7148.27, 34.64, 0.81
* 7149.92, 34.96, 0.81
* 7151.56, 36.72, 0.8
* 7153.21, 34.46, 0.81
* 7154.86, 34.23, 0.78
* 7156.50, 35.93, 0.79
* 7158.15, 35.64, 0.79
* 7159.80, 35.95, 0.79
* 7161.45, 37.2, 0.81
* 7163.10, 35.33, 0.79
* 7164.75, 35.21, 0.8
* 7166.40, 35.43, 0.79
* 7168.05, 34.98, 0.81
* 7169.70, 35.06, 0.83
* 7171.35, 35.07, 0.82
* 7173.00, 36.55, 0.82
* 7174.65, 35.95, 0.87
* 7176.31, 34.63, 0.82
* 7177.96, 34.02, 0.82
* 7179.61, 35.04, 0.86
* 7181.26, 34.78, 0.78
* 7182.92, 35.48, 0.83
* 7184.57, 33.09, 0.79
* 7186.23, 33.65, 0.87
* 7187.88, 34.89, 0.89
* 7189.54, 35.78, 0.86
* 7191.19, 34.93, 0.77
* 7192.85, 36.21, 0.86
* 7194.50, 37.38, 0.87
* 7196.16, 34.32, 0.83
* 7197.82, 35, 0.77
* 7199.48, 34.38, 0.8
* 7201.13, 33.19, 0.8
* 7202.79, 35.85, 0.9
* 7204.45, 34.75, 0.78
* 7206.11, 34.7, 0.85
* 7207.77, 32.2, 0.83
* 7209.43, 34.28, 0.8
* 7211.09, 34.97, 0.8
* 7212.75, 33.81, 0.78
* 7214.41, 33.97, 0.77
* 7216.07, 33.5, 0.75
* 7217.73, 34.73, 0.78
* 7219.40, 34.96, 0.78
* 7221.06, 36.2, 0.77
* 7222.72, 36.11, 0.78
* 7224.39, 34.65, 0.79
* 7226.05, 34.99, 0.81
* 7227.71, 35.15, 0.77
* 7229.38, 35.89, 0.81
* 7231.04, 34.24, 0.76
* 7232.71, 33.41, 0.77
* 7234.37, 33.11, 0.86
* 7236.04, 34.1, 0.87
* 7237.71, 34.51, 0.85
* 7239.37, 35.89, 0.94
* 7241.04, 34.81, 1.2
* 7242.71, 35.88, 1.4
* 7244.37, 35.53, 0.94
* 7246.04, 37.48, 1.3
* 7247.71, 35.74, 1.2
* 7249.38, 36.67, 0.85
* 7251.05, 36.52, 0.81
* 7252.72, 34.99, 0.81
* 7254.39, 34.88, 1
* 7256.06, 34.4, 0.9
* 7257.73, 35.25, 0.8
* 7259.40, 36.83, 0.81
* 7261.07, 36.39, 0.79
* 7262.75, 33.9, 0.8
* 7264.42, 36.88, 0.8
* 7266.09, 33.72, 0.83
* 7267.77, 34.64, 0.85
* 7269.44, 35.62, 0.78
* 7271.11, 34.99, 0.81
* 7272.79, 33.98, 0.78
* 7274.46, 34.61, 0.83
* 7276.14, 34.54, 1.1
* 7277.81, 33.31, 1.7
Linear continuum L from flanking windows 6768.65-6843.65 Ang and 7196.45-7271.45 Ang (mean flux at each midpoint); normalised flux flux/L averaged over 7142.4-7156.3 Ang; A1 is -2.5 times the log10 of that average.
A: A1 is 0.425 mag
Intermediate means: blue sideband 124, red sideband 35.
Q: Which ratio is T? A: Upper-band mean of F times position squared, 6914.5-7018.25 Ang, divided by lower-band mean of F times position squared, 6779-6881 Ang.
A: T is 0.5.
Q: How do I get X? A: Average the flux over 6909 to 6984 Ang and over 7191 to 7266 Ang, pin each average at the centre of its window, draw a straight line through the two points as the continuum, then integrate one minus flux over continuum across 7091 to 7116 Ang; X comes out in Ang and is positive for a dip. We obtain 4.6 Ang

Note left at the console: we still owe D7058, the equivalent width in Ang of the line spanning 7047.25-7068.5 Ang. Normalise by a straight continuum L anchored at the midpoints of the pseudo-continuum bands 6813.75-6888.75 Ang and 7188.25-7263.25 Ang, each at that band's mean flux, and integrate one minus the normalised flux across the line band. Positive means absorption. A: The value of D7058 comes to 1.76 Ang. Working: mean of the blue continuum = 44.5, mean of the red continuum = 35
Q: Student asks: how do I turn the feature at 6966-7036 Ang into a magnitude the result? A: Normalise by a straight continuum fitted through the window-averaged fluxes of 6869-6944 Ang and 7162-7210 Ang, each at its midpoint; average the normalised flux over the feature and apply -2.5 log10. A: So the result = -0.18 mag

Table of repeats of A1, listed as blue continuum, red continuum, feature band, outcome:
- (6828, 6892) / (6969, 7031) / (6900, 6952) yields 0.07 mag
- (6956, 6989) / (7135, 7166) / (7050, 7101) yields 0.38 mag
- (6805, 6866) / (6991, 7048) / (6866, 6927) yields 0.32 mag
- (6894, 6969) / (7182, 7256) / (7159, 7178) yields 0.04 mag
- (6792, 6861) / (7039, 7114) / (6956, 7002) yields 0.19 mag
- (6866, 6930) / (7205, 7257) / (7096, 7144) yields 0.01 mag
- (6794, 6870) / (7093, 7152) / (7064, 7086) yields 0.36 mag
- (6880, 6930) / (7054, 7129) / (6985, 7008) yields 0.04 mag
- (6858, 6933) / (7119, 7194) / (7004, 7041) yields 0.02 mag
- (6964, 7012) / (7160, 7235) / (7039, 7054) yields 0.24 mag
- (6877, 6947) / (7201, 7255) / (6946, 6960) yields -0.01 mag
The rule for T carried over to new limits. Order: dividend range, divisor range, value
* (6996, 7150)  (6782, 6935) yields 0.48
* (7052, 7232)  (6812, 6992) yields 0.81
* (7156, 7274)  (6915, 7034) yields 0.81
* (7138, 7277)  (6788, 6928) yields 0.47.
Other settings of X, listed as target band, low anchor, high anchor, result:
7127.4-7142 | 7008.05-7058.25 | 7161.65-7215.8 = -0.1 Ang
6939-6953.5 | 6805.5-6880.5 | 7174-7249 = 2.7 Ang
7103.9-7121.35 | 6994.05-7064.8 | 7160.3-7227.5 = 0.2 Ang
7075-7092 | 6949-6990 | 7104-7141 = 2.9 Ang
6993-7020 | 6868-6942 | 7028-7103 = 0.5 Ang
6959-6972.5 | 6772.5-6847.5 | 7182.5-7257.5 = 0.6 Ang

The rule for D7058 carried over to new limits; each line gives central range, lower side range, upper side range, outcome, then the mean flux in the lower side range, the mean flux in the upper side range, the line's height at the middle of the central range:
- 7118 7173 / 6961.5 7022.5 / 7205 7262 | 7.93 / 53.1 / 35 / 41.6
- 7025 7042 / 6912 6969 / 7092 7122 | 2.28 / 49.5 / 35.2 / 41.6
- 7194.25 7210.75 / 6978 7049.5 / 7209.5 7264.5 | 0.53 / 38.5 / 35.1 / 35.7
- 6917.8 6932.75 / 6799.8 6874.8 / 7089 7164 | 8.53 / 120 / 35.5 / 94.6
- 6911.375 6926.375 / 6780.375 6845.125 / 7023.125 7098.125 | 8.44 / 137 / 35.8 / 93.9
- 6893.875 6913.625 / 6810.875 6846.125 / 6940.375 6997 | 6.65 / 53.4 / 56.9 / 55.3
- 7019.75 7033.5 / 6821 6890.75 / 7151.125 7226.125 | 1.33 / 45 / 35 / 39.9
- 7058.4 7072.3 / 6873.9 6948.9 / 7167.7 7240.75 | 0.04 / 37.4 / 34.8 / 36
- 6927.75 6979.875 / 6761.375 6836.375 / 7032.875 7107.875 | 9.44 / 124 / 35.8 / 73.6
